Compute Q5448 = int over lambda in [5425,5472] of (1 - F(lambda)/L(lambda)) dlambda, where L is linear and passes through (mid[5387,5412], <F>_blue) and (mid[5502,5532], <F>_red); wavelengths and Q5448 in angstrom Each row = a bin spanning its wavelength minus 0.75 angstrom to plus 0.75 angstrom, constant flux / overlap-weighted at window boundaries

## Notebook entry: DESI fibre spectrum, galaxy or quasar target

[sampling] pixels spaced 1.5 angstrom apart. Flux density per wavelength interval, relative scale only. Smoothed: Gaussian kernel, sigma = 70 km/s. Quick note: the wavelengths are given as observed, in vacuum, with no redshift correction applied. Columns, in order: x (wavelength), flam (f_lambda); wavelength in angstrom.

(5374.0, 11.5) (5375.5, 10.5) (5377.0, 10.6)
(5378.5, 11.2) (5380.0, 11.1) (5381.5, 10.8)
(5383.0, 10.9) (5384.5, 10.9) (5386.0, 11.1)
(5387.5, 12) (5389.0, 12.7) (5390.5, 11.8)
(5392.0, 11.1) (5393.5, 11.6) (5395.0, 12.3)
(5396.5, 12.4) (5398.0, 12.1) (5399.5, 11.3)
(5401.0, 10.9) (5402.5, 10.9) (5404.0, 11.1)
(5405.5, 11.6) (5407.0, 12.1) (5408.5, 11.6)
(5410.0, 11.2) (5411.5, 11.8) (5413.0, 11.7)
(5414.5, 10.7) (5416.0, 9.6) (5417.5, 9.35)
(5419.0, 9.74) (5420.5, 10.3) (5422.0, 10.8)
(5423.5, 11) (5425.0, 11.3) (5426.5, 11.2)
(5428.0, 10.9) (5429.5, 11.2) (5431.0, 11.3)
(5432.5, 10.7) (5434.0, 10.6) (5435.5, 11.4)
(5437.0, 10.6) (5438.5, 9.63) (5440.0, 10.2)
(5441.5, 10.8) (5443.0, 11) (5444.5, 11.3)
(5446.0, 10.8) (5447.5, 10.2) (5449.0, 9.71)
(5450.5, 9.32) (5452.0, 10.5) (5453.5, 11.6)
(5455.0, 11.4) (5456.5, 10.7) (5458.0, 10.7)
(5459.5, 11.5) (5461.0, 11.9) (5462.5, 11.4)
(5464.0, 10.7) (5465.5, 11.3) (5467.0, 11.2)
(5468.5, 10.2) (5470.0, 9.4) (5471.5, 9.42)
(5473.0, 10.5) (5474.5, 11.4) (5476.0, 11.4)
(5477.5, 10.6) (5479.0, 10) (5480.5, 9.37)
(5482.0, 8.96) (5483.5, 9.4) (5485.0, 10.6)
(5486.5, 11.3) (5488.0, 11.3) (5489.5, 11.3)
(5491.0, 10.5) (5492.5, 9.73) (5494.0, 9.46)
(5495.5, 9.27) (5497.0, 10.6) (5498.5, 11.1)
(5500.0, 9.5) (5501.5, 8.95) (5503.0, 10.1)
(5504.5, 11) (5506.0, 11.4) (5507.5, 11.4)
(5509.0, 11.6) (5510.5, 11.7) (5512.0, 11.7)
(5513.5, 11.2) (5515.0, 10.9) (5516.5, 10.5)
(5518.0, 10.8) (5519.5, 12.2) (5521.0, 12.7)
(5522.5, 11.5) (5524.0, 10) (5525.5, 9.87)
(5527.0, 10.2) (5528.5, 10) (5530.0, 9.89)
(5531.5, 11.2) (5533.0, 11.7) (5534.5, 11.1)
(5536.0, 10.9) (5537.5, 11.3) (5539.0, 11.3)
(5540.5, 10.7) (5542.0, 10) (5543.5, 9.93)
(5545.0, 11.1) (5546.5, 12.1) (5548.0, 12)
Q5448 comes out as 2.6 angstrom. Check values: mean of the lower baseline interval 11.7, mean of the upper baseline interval 11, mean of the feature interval 10.8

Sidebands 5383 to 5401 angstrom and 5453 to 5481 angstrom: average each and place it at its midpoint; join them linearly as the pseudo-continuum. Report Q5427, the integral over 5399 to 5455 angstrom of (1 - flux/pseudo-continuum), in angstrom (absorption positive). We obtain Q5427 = 2.2 angstrom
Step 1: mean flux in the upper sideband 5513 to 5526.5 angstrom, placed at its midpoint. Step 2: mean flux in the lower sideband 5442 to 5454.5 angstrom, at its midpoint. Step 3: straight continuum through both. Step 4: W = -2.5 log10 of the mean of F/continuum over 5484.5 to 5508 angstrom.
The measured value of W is 0.045 mag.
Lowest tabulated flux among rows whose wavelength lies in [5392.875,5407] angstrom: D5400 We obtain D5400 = 10.9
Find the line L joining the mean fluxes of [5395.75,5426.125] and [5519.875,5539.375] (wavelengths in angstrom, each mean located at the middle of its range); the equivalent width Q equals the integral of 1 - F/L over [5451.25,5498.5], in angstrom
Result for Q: 1.8 angstrom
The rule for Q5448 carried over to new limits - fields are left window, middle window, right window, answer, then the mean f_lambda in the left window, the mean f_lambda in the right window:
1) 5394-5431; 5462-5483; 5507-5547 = 1.28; 11.1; 11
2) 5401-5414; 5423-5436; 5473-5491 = 0.13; 11.4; 10.5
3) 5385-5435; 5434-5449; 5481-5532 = 0.56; 11.2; 10.6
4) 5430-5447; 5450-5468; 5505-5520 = -0.19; 10.8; 11.3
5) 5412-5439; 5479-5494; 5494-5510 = 0.41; 10.7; 10.5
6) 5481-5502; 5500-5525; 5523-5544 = -1.61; 10.1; 10.6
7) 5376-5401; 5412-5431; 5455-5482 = 0.75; 11.5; 10.7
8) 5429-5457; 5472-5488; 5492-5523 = 0.57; 10.7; 10.8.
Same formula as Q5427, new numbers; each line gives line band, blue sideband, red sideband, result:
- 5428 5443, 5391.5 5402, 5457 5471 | 0.65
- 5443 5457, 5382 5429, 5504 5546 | 0.64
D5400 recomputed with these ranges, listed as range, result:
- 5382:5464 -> 9.32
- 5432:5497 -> 8.96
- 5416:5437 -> 9.35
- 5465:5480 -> 9.4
